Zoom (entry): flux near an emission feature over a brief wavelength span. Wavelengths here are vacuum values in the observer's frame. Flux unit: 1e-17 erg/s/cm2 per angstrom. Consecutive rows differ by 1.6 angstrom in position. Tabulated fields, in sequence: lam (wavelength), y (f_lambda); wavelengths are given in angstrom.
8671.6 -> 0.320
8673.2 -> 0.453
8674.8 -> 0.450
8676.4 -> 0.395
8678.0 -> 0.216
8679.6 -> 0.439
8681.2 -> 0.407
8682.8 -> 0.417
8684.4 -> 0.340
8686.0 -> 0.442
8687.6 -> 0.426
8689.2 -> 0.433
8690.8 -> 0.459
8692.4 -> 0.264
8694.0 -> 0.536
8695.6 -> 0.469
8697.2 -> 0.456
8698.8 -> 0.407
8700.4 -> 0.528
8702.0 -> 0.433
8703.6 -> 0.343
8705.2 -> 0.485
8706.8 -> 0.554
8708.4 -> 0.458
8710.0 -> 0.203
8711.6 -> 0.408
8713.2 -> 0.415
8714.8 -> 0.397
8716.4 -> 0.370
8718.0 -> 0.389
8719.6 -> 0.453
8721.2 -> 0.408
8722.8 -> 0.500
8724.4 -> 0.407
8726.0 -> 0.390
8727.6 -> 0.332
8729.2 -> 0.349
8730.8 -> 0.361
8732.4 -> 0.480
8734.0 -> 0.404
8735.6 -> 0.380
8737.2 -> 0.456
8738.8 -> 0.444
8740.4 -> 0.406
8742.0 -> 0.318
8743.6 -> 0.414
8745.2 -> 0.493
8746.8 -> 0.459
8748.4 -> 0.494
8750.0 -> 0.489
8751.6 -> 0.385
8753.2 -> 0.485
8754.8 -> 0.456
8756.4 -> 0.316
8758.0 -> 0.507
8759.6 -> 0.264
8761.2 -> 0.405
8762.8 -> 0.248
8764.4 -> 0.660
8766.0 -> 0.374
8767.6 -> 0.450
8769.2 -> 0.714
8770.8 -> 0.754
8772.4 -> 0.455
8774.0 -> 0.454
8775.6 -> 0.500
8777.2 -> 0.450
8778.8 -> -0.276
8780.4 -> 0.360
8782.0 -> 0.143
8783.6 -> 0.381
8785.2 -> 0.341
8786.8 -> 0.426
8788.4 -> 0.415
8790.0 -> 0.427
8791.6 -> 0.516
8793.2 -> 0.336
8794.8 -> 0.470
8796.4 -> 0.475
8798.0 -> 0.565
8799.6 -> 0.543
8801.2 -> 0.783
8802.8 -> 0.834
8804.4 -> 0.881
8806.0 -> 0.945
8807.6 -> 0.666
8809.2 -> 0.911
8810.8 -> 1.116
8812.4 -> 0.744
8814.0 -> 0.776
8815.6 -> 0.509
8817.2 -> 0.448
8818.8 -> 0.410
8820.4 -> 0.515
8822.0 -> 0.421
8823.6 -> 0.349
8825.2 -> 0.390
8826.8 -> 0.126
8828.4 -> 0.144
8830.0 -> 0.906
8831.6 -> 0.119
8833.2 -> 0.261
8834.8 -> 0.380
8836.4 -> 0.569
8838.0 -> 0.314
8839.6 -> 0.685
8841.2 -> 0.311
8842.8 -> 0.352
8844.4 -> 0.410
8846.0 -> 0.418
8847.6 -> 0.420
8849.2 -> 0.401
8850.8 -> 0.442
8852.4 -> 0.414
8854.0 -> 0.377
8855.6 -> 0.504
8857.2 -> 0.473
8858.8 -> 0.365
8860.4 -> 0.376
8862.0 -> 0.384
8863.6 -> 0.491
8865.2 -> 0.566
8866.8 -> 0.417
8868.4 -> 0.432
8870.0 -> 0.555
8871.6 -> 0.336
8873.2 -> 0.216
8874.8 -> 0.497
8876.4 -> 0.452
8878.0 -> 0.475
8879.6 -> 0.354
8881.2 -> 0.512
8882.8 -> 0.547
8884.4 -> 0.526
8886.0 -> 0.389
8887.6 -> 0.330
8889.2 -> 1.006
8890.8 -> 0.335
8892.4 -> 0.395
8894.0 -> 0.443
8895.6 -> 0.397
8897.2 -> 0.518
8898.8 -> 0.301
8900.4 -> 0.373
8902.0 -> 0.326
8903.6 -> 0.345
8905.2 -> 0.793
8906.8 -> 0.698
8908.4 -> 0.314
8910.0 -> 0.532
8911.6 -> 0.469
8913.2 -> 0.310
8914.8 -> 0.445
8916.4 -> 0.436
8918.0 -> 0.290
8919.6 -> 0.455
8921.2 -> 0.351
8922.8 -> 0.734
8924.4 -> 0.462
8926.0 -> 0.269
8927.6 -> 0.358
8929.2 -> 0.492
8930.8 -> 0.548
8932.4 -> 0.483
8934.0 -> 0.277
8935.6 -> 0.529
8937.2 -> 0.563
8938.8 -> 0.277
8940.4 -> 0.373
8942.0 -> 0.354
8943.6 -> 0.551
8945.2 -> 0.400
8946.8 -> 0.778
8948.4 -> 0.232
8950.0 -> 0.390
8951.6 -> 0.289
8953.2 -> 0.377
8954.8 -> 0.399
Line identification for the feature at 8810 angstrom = [O II]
